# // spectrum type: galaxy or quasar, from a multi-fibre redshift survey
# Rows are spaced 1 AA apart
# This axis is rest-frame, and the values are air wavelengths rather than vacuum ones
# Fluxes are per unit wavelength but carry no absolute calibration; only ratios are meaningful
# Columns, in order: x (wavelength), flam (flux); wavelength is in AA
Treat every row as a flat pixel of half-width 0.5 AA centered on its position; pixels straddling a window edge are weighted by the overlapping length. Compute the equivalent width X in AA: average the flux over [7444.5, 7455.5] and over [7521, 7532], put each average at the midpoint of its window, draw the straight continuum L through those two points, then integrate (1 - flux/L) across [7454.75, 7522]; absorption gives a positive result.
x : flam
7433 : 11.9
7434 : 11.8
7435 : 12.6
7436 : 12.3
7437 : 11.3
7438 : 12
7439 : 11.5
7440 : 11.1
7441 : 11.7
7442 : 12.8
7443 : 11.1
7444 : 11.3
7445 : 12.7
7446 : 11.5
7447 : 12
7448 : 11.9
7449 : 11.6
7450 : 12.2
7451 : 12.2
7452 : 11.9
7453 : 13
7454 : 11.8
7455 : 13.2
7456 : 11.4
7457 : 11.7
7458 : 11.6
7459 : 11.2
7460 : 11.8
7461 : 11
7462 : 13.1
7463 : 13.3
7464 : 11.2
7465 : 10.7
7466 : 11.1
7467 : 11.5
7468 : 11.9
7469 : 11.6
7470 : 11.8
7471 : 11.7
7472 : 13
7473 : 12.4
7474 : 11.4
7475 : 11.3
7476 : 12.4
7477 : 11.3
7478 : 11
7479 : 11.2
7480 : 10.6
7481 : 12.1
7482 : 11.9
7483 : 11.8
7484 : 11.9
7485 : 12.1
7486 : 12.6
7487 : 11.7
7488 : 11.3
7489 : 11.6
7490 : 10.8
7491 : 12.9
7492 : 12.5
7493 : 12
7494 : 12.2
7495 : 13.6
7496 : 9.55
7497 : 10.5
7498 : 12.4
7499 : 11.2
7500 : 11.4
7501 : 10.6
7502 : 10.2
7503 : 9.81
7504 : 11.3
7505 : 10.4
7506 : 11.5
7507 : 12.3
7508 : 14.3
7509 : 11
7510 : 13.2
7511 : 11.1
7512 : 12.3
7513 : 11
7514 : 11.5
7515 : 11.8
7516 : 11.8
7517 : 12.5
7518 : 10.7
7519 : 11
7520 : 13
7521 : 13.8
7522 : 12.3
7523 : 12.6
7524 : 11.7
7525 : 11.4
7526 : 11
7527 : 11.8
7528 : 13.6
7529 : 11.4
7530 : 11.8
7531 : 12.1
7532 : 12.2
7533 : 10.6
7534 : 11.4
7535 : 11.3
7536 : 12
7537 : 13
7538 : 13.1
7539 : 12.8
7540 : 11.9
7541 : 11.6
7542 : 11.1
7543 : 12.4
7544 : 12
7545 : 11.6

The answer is 2.2 AA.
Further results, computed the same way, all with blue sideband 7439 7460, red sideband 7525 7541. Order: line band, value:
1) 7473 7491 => 0.4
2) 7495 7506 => 1.0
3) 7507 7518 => 0.0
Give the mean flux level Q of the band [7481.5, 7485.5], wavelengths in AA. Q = 11.9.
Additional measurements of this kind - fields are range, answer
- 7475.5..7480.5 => 11.3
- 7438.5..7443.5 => 11.6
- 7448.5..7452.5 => 12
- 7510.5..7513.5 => 11.5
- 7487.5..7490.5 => 11.2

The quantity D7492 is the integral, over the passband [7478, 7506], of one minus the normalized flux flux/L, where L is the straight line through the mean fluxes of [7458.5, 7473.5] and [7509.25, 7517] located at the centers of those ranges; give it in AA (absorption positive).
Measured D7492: 0.8 AA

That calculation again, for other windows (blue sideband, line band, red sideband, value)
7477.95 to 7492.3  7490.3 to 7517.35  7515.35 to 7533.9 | 0.4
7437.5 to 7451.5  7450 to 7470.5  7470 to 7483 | -0.2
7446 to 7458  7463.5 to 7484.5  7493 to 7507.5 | 0.1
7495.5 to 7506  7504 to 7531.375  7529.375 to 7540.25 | -1.4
